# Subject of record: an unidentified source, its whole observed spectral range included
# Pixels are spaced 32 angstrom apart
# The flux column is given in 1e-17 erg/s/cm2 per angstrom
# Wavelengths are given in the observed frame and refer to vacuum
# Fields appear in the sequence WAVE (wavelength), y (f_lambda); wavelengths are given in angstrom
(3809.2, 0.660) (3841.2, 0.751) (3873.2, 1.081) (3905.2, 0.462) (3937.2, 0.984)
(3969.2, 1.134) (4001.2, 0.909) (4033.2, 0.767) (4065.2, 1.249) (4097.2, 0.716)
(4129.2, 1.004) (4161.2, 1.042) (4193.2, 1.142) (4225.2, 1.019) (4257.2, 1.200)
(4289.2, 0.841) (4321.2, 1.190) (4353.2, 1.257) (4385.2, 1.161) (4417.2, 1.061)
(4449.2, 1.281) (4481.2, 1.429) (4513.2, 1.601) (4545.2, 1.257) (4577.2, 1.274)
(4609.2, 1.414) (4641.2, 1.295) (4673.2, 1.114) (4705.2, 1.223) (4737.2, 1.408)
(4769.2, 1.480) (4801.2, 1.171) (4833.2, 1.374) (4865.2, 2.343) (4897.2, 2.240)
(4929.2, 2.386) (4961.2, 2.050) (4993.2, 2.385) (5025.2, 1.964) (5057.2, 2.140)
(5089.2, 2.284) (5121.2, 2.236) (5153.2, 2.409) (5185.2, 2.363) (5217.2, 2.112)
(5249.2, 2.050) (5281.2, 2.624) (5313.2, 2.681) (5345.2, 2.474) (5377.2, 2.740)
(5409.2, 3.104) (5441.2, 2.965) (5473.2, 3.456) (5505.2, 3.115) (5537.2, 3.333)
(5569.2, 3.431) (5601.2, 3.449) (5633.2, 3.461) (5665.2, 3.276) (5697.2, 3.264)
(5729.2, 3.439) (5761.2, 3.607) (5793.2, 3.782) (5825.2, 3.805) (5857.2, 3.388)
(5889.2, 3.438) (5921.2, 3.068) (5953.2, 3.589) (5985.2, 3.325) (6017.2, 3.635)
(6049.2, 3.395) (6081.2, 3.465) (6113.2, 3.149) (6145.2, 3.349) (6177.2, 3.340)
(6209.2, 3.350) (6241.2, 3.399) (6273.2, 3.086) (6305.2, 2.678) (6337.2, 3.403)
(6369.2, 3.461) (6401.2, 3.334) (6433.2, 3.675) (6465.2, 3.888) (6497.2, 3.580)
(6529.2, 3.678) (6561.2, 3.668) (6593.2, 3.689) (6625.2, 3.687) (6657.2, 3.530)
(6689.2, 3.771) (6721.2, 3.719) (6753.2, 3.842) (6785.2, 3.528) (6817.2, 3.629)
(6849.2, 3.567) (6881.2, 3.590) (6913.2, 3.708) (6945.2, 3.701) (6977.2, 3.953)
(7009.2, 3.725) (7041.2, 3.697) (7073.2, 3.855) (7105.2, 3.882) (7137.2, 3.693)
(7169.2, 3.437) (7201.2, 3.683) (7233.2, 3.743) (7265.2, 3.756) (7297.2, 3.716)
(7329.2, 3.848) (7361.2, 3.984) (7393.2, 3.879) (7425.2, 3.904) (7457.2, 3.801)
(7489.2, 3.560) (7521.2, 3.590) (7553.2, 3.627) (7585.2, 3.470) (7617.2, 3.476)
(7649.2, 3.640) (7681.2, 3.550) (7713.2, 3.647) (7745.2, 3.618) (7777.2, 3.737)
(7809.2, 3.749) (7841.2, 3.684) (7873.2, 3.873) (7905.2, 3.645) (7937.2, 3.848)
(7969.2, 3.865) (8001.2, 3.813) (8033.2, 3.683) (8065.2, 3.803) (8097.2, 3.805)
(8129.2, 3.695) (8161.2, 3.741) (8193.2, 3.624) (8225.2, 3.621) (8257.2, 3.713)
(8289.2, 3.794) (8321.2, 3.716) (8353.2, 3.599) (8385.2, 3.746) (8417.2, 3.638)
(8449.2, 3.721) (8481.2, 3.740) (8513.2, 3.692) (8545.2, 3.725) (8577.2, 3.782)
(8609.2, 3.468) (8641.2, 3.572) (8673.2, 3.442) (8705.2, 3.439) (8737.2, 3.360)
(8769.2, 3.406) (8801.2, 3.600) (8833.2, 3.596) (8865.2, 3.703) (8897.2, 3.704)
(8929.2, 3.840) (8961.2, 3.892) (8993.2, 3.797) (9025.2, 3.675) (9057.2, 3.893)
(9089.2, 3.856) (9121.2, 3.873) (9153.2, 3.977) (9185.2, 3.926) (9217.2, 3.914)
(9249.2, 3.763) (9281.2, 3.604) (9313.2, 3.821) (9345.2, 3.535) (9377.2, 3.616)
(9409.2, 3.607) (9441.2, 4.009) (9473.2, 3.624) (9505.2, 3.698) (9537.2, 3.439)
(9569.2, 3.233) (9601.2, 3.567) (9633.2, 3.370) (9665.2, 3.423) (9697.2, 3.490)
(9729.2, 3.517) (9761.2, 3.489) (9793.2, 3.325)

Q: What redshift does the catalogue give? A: 0.216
